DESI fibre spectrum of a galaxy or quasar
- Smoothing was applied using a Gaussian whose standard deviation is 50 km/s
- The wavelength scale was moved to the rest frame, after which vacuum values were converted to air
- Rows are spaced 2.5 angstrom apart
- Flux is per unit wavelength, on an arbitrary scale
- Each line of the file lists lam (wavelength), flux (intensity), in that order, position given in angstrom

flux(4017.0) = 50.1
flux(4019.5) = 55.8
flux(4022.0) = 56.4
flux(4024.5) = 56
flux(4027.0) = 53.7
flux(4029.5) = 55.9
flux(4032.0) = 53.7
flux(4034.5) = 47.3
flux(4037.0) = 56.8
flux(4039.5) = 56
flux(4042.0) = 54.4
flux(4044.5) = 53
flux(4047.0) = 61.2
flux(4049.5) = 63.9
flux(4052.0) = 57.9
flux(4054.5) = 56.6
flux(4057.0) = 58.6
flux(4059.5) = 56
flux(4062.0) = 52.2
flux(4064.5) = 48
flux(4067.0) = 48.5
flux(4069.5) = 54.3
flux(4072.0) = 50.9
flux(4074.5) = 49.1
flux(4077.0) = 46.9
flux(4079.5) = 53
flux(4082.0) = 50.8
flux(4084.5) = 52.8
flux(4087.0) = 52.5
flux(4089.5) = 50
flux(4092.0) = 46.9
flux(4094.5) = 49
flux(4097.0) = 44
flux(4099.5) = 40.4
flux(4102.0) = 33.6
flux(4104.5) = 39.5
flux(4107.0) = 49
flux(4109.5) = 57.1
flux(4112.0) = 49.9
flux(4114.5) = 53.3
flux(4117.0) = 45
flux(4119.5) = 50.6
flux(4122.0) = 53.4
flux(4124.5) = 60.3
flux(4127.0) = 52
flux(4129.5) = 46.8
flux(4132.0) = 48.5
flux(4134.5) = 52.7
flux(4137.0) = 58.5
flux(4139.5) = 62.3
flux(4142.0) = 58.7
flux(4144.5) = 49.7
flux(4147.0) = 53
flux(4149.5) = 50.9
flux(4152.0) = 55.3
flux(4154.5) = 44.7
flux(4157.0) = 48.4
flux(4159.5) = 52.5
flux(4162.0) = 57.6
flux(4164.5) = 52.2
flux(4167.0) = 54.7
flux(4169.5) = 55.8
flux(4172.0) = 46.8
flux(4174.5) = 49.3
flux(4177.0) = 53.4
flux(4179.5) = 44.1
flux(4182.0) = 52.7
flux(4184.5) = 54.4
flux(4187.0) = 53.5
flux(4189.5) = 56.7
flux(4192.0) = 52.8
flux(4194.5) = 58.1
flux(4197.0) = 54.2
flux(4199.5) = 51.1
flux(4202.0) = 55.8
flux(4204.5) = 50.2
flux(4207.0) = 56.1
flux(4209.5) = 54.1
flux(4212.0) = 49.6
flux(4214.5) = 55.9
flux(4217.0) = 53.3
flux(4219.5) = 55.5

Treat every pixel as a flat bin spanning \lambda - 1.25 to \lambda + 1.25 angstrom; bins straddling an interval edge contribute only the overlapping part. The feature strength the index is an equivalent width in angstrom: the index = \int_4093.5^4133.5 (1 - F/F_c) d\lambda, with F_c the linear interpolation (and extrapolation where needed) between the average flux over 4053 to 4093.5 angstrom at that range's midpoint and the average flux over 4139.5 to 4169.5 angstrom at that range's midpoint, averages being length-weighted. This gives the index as 3.1 angstrom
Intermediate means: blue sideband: 51.7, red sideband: 53.1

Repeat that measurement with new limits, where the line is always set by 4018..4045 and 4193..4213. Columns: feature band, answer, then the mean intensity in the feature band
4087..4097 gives 1.04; 48.5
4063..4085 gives 1.56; 50.4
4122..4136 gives 0.45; 52.3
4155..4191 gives 1.13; 52.1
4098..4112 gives 2.50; 44.5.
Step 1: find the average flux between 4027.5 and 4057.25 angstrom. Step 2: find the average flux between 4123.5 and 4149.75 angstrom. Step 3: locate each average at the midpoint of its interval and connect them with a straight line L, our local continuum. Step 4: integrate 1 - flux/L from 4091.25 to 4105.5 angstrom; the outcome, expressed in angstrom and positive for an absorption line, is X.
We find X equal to 3.31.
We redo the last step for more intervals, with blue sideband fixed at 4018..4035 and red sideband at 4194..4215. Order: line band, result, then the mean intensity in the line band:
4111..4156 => 1.2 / 52.5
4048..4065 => -0.7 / 56.6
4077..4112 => 4.2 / 47.6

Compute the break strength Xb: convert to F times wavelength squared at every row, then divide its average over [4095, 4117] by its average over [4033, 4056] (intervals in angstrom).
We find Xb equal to 0.8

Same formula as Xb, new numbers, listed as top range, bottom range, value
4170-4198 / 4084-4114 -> 1.16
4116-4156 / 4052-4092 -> 1.04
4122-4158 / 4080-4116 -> 1.13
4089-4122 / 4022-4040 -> 0.90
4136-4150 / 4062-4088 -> 1.13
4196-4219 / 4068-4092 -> 1.12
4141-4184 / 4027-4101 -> 1.04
